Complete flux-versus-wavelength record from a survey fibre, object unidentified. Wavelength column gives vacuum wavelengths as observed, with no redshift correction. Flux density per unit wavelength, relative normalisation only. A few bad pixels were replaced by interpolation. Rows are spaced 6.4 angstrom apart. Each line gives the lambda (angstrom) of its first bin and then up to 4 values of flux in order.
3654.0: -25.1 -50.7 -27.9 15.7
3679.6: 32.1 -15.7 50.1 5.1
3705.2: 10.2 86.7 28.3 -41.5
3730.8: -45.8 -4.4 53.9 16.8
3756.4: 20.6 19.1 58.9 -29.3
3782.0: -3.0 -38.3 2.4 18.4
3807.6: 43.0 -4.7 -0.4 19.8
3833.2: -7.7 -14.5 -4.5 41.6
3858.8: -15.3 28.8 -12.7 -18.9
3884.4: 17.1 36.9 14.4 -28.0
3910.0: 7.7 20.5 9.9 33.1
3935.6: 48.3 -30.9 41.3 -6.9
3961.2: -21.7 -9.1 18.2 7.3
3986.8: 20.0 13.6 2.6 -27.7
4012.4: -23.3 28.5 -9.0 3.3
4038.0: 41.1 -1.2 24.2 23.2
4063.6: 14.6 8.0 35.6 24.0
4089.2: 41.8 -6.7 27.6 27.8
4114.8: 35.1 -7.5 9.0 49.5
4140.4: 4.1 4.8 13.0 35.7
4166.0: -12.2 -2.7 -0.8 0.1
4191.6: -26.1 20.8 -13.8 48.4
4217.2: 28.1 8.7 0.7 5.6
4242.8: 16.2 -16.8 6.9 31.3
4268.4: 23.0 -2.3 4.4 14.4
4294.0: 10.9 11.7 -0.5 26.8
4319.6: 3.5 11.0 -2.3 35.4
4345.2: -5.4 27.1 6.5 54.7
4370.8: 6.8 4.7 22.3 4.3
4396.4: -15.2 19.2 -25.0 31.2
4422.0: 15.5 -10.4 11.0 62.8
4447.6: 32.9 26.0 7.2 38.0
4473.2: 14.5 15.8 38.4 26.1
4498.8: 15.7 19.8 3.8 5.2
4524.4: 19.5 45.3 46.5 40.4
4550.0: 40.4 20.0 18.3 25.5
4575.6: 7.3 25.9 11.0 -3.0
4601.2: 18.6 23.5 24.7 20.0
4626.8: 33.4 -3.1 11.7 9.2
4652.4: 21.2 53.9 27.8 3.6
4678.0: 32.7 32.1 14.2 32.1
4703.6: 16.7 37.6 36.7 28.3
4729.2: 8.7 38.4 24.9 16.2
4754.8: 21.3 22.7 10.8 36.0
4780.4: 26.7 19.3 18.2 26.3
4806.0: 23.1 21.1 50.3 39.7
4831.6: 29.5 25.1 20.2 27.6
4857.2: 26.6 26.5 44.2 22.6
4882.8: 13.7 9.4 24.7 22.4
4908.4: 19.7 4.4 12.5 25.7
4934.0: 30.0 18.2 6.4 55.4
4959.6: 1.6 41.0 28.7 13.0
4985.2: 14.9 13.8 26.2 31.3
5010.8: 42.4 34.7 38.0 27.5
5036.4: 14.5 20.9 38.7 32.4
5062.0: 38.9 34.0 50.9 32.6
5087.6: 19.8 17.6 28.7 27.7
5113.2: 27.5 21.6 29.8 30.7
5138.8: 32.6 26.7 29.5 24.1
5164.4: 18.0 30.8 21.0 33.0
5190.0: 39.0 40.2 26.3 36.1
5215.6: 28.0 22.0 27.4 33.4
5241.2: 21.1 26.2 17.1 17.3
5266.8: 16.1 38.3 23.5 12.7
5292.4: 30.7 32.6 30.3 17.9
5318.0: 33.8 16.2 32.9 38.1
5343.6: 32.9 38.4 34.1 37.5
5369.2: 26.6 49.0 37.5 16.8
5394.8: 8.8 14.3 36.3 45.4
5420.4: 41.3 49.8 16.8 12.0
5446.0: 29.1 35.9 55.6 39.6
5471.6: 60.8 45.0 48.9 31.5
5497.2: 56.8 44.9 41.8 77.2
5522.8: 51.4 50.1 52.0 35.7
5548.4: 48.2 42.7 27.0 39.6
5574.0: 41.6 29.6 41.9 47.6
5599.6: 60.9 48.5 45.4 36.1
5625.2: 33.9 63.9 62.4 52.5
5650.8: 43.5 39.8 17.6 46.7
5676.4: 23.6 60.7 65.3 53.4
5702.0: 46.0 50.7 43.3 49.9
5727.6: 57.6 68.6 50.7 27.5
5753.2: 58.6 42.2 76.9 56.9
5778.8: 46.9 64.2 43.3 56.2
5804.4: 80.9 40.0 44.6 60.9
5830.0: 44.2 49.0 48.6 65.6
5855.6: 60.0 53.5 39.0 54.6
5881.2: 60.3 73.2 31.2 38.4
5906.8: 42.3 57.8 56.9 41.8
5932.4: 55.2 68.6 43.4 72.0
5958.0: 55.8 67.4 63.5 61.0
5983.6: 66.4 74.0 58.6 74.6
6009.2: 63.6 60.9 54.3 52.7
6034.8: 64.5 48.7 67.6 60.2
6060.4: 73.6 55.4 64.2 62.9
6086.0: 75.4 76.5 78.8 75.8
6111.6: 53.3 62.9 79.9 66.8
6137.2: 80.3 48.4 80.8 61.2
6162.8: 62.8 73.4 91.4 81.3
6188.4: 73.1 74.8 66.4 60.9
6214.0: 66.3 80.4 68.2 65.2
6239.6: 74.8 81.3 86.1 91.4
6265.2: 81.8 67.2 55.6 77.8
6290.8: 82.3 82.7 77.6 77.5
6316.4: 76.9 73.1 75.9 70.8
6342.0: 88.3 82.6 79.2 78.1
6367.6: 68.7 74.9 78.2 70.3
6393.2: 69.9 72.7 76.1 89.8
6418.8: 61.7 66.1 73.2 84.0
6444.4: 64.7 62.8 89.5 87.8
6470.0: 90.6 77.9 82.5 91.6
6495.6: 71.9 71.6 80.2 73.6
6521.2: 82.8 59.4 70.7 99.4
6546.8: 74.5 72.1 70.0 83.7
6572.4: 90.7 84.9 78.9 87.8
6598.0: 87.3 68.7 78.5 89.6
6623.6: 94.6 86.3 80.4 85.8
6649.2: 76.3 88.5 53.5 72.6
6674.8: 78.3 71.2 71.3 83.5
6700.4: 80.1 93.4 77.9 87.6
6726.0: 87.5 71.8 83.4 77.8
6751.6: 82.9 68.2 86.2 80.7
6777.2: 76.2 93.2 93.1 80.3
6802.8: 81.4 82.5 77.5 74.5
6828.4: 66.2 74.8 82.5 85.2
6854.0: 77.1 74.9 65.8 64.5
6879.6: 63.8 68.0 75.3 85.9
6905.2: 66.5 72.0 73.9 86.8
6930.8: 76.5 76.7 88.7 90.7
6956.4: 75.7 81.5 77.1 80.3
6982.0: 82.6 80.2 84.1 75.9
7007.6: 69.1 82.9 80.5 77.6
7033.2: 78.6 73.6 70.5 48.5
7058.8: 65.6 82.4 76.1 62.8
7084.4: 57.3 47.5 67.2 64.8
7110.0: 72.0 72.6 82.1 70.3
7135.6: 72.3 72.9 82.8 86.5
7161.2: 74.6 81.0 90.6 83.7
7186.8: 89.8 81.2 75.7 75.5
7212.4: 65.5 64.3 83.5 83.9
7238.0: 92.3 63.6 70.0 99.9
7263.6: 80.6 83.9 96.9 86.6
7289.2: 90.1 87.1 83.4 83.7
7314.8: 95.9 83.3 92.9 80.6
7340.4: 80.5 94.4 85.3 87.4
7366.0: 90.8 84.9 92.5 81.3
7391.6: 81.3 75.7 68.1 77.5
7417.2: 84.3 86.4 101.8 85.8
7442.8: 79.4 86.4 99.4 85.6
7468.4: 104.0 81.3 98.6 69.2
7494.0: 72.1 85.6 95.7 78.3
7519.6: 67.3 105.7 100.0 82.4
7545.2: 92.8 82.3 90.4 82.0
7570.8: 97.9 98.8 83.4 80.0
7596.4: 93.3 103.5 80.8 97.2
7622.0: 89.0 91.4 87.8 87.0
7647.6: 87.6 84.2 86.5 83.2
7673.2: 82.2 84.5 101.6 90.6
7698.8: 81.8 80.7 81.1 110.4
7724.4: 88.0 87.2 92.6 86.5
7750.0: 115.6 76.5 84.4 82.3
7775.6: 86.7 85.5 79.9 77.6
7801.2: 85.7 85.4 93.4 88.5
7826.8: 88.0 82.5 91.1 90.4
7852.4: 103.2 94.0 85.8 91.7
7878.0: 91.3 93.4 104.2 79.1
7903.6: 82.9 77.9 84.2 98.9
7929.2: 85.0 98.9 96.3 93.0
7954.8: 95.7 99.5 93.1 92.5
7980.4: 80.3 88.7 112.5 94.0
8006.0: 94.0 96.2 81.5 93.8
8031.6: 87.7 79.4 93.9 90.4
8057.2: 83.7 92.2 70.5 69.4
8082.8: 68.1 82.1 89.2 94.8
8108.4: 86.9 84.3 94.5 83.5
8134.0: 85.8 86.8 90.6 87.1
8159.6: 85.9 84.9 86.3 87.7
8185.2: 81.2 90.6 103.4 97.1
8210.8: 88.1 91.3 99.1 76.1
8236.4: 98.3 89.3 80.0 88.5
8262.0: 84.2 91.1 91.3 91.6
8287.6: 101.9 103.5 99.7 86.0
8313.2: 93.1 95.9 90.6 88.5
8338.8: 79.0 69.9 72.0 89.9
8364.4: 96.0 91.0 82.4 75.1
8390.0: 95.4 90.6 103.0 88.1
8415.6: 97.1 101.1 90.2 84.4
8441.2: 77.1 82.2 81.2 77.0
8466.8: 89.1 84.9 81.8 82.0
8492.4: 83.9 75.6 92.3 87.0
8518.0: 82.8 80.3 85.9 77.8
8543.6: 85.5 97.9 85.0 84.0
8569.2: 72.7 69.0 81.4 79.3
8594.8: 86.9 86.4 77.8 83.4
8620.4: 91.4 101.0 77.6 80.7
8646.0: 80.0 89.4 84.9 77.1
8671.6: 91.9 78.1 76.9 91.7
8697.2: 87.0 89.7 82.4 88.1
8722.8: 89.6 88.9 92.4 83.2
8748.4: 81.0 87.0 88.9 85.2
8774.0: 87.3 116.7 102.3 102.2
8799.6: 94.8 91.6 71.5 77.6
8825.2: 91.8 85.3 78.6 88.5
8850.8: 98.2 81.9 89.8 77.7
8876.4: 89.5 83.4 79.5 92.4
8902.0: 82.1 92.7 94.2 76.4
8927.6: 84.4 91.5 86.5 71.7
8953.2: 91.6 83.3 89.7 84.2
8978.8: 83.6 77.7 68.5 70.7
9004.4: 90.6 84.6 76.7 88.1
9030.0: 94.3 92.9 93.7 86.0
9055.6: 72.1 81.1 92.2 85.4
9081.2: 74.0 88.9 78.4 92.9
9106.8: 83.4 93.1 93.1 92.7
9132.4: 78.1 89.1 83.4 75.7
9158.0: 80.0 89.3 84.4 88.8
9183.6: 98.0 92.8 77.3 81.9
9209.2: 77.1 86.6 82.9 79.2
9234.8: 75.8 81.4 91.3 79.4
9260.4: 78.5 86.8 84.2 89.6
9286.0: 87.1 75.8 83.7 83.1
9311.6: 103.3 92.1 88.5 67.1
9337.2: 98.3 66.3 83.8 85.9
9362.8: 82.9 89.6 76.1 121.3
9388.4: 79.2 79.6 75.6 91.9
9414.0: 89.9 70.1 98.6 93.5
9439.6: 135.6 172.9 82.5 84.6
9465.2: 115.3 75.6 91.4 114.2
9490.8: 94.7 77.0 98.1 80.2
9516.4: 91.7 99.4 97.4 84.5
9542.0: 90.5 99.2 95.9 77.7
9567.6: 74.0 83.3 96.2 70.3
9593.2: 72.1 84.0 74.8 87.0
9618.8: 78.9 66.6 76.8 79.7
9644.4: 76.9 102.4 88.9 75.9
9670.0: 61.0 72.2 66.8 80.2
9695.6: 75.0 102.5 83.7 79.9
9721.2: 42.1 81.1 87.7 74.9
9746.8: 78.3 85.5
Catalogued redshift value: 0.37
